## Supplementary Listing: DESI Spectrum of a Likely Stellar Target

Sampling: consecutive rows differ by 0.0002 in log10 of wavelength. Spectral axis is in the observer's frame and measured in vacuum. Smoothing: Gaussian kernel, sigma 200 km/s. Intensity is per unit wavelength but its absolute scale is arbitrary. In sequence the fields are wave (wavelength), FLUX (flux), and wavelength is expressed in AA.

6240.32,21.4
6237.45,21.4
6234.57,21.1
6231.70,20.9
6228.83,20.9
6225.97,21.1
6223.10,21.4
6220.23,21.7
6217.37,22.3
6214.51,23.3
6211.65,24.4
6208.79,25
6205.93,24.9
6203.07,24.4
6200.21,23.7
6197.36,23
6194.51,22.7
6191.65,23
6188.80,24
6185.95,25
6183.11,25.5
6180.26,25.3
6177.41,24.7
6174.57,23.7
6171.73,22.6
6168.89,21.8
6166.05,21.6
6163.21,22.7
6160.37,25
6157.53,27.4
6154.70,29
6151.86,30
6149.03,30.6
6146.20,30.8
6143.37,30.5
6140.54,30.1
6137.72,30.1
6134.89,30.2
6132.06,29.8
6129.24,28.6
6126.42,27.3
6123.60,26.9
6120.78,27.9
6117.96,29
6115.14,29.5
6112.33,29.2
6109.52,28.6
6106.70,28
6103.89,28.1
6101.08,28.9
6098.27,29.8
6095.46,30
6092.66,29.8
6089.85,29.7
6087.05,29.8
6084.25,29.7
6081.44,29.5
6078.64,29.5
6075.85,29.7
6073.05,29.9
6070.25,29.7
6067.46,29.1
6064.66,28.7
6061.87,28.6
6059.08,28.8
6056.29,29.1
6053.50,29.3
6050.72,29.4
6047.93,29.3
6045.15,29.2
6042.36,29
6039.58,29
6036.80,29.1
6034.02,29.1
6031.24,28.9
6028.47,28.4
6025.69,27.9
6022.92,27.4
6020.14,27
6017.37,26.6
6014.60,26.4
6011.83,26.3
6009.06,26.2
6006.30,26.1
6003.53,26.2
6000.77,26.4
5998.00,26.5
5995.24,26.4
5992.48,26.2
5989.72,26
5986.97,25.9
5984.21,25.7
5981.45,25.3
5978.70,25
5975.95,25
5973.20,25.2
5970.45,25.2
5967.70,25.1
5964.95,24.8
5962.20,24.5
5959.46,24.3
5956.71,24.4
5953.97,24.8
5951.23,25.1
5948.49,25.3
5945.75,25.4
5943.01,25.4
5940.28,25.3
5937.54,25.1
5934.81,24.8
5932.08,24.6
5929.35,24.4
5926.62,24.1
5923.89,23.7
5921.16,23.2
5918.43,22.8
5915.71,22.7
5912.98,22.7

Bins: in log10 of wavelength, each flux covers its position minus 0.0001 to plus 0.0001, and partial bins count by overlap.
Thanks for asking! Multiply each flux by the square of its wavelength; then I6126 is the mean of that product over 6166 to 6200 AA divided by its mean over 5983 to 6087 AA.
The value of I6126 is 0.89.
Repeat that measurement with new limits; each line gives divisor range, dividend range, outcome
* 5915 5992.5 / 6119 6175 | 1.18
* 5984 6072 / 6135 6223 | 0.96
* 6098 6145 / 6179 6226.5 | 0.84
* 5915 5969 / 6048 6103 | 1.25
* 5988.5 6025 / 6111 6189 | 1.07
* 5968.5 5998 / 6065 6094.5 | 1.19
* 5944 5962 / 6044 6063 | 1.21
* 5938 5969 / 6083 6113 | 1.23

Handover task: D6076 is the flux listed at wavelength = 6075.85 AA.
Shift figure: 29.7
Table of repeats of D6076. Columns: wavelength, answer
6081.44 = 29.5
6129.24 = 28.6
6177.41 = 24.7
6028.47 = 28.4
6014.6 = 26.4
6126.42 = 27.3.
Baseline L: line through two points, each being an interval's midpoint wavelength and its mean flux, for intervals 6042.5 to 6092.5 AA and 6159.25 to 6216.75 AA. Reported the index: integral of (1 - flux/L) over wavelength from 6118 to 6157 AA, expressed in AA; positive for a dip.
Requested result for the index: -4.8 AA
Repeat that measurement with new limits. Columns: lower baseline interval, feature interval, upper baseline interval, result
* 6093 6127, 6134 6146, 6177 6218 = -1.4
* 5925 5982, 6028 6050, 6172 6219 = -4.0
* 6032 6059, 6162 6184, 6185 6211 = 1.2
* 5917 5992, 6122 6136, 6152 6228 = -2.5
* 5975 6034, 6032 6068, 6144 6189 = -3.7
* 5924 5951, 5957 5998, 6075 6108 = 1.1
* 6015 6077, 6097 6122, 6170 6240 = -2.2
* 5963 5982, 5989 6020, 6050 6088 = 0.2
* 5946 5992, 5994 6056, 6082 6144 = -2.5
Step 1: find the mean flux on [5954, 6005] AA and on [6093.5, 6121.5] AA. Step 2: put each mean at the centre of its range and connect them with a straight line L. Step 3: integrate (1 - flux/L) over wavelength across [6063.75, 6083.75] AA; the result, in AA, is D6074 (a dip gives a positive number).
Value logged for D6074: -1.04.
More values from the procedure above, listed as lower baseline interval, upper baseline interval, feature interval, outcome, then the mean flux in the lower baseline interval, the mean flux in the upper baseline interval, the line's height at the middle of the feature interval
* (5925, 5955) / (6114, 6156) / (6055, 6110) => -2.16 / 24.9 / 29.3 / 28.2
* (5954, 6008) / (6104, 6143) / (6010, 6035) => -0.98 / 25.5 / 28.9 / 26.5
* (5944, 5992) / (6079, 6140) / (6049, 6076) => -1.39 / 25.1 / 29.1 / 27.8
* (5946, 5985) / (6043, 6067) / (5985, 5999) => 0.01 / 25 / 29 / 26.2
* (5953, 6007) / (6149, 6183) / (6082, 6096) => -2.49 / 25.4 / 25.2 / 25.3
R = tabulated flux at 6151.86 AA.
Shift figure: 30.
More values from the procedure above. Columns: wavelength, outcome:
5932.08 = 24.6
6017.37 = 26.6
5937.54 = 25.1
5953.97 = 24.8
